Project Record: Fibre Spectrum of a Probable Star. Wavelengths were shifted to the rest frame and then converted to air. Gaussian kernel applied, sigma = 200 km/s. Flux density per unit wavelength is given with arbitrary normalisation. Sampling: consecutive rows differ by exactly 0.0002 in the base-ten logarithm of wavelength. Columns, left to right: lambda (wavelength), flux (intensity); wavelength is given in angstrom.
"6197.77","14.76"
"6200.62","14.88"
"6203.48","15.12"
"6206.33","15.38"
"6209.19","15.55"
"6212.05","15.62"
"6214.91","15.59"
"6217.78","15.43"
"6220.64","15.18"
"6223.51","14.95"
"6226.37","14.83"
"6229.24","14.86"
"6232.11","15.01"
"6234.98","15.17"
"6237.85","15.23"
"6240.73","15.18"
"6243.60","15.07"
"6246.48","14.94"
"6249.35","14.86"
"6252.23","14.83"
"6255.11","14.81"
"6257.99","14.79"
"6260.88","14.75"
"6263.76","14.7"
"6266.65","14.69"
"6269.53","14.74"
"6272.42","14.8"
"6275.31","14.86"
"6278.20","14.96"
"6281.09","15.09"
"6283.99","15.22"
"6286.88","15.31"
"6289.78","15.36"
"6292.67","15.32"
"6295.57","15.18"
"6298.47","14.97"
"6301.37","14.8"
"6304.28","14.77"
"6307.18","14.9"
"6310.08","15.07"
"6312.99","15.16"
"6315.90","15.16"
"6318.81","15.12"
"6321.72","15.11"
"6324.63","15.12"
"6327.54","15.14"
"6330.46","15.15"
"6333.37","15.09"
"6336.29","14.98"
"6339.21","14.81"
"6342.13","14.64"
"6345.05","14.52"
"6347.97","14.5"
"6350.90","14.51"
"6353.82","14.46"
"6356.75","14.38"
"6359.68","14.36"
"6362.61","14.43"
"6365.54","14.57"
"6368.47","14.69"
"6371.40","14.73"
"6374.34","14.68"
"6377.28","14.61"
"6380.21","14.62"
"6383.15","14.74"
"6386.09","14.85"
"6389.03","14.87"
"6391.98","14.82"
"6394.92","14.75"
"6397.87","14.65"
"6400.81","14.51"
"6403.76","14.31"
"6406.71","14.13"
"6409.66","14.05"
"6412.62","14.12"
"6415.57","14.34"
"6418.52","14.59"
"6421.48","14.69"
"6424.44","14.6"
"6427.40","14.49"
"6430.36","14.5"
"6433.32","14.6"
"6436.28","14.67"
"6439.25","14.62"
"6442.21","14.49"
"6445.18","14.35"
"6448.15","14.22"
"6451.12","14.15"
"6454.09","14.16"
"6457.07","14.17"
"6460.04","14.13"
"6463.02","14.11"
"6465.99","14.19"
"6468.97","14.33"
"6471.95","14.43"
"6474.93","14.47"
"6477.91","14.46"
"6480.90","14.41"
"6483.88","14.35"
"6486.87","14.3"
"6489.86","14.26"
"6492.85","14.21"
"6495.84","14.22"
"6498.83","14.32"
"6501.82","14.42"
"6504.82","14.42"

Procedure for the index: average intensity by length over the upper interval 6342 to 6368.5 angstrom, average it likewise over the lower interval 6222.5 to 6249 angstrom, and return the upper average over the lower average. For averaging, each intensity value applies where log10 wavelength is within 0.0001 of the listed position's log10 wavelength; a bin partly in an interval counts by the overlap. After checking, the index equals 0.96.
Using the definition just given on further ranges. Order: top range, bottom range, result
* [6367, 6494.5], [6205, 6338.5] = 0.96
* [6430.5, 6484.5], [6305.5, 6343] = 0.95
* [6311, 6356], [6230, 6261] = 0.99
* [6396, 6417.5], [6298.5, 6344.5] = 0.96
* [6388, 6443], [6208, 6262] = 0.96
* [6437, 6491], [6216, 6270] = 0.96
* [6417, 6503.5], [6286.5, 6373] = 0.97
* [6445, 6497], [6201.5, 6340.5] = 0.95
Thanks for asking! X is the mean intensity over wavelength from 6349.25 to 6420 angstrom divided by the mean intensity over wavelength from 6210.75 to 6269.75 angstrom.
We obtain 0.97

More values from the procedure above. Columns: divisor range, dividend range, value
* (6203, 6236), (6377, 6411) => 0.96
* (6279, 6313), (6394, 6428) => 0.96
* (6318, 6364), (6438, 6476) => 0.97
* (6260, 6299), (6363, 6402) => 0.98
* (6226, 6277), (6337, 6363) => 0.98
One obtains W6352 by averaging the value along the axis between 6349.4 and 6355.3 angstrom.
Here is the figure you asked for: 14.5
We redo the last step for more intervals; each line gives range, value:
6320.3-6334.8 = 15.1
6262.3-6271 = 14.7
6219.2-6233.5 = 15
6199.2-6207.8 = 15.1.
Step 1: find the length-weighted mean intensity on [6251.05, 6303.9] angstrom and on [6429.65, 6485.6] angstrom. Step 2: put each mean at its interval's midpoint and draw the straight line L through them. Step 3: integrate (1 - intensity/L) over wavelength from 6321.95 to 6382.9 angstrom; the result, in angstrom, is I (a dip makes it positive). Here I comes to 0.0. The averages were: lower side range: 14.9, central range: 14.7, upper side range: 14.4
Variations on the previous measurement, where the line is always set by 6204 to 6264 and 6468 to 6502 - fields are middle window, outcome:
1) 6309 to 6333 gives -0.5 angstrom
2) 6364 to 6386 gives 0.0 angstrom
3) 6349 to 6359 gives 0.2 angstrom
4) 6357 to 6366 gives 0.2 angstrom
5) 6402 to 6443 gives 0.3 angstrom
